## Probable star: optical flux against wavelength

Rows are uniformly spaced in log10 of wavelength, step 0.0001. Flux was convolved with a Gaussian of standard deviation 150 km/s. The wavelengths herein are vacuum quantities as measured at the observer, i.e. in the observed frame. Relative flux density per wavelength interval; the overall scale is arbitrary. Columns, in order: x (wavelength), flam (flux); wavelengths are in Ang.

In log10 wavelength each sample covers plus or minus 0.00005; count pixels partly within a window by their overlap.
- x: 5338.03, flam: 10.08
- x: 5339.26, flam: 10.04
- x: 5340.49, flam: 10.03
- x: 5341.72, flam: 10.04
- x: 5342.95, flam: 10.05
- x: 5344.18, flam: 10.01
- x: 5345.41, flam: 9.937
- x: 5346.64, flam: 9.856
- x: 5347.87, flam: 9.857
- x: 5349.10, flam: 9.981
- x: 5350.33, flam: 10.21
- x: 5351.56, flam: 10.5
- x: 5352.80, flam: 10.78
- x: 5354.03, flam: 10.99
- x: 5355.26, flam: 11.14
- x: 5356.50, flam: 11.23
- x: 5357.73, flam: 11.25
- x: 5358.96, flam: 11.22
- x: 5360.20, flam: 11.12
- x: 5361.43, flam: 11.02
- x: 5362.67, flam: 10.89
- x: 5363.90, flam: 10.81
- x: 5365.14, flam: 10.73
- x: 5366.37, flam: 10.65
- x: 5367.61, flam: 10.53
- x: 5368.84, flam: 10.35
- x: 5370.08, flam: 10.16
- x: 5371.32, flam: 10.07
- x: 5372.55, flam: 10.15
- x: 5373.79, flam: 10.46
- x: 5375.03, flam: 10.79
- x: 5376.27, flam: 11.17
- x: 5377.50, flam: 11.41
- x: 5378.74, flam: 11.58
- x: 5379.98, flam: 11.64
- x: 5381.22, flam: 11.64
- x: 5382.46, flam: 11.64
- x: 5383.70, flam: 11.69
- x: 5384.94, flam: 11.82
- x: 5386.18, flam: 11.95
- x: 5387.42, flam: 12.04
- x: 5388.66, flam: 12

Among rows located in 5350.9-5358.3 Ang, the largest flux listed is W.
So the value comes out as 11.25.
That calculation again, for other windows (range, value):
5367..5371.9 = 10.53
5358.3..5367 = 11.22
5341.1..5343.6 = 10.05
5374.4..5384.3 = 11.69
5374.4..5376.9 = 11.17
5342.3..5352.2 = 10.5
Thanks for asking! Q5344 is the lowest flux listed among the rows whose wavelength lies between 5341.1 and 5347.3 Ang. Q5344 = 9.856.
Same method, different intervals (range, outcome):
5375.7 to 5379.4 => 11.17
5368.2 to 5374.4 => 10.07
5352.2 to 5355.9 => 10.78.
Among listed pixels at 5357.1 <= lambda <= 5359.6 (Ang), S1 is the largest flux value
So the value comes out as 11.25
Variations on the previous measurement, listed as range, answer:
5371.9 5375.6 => 10.79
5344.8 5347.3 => 9.937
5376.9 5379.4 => 11.58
